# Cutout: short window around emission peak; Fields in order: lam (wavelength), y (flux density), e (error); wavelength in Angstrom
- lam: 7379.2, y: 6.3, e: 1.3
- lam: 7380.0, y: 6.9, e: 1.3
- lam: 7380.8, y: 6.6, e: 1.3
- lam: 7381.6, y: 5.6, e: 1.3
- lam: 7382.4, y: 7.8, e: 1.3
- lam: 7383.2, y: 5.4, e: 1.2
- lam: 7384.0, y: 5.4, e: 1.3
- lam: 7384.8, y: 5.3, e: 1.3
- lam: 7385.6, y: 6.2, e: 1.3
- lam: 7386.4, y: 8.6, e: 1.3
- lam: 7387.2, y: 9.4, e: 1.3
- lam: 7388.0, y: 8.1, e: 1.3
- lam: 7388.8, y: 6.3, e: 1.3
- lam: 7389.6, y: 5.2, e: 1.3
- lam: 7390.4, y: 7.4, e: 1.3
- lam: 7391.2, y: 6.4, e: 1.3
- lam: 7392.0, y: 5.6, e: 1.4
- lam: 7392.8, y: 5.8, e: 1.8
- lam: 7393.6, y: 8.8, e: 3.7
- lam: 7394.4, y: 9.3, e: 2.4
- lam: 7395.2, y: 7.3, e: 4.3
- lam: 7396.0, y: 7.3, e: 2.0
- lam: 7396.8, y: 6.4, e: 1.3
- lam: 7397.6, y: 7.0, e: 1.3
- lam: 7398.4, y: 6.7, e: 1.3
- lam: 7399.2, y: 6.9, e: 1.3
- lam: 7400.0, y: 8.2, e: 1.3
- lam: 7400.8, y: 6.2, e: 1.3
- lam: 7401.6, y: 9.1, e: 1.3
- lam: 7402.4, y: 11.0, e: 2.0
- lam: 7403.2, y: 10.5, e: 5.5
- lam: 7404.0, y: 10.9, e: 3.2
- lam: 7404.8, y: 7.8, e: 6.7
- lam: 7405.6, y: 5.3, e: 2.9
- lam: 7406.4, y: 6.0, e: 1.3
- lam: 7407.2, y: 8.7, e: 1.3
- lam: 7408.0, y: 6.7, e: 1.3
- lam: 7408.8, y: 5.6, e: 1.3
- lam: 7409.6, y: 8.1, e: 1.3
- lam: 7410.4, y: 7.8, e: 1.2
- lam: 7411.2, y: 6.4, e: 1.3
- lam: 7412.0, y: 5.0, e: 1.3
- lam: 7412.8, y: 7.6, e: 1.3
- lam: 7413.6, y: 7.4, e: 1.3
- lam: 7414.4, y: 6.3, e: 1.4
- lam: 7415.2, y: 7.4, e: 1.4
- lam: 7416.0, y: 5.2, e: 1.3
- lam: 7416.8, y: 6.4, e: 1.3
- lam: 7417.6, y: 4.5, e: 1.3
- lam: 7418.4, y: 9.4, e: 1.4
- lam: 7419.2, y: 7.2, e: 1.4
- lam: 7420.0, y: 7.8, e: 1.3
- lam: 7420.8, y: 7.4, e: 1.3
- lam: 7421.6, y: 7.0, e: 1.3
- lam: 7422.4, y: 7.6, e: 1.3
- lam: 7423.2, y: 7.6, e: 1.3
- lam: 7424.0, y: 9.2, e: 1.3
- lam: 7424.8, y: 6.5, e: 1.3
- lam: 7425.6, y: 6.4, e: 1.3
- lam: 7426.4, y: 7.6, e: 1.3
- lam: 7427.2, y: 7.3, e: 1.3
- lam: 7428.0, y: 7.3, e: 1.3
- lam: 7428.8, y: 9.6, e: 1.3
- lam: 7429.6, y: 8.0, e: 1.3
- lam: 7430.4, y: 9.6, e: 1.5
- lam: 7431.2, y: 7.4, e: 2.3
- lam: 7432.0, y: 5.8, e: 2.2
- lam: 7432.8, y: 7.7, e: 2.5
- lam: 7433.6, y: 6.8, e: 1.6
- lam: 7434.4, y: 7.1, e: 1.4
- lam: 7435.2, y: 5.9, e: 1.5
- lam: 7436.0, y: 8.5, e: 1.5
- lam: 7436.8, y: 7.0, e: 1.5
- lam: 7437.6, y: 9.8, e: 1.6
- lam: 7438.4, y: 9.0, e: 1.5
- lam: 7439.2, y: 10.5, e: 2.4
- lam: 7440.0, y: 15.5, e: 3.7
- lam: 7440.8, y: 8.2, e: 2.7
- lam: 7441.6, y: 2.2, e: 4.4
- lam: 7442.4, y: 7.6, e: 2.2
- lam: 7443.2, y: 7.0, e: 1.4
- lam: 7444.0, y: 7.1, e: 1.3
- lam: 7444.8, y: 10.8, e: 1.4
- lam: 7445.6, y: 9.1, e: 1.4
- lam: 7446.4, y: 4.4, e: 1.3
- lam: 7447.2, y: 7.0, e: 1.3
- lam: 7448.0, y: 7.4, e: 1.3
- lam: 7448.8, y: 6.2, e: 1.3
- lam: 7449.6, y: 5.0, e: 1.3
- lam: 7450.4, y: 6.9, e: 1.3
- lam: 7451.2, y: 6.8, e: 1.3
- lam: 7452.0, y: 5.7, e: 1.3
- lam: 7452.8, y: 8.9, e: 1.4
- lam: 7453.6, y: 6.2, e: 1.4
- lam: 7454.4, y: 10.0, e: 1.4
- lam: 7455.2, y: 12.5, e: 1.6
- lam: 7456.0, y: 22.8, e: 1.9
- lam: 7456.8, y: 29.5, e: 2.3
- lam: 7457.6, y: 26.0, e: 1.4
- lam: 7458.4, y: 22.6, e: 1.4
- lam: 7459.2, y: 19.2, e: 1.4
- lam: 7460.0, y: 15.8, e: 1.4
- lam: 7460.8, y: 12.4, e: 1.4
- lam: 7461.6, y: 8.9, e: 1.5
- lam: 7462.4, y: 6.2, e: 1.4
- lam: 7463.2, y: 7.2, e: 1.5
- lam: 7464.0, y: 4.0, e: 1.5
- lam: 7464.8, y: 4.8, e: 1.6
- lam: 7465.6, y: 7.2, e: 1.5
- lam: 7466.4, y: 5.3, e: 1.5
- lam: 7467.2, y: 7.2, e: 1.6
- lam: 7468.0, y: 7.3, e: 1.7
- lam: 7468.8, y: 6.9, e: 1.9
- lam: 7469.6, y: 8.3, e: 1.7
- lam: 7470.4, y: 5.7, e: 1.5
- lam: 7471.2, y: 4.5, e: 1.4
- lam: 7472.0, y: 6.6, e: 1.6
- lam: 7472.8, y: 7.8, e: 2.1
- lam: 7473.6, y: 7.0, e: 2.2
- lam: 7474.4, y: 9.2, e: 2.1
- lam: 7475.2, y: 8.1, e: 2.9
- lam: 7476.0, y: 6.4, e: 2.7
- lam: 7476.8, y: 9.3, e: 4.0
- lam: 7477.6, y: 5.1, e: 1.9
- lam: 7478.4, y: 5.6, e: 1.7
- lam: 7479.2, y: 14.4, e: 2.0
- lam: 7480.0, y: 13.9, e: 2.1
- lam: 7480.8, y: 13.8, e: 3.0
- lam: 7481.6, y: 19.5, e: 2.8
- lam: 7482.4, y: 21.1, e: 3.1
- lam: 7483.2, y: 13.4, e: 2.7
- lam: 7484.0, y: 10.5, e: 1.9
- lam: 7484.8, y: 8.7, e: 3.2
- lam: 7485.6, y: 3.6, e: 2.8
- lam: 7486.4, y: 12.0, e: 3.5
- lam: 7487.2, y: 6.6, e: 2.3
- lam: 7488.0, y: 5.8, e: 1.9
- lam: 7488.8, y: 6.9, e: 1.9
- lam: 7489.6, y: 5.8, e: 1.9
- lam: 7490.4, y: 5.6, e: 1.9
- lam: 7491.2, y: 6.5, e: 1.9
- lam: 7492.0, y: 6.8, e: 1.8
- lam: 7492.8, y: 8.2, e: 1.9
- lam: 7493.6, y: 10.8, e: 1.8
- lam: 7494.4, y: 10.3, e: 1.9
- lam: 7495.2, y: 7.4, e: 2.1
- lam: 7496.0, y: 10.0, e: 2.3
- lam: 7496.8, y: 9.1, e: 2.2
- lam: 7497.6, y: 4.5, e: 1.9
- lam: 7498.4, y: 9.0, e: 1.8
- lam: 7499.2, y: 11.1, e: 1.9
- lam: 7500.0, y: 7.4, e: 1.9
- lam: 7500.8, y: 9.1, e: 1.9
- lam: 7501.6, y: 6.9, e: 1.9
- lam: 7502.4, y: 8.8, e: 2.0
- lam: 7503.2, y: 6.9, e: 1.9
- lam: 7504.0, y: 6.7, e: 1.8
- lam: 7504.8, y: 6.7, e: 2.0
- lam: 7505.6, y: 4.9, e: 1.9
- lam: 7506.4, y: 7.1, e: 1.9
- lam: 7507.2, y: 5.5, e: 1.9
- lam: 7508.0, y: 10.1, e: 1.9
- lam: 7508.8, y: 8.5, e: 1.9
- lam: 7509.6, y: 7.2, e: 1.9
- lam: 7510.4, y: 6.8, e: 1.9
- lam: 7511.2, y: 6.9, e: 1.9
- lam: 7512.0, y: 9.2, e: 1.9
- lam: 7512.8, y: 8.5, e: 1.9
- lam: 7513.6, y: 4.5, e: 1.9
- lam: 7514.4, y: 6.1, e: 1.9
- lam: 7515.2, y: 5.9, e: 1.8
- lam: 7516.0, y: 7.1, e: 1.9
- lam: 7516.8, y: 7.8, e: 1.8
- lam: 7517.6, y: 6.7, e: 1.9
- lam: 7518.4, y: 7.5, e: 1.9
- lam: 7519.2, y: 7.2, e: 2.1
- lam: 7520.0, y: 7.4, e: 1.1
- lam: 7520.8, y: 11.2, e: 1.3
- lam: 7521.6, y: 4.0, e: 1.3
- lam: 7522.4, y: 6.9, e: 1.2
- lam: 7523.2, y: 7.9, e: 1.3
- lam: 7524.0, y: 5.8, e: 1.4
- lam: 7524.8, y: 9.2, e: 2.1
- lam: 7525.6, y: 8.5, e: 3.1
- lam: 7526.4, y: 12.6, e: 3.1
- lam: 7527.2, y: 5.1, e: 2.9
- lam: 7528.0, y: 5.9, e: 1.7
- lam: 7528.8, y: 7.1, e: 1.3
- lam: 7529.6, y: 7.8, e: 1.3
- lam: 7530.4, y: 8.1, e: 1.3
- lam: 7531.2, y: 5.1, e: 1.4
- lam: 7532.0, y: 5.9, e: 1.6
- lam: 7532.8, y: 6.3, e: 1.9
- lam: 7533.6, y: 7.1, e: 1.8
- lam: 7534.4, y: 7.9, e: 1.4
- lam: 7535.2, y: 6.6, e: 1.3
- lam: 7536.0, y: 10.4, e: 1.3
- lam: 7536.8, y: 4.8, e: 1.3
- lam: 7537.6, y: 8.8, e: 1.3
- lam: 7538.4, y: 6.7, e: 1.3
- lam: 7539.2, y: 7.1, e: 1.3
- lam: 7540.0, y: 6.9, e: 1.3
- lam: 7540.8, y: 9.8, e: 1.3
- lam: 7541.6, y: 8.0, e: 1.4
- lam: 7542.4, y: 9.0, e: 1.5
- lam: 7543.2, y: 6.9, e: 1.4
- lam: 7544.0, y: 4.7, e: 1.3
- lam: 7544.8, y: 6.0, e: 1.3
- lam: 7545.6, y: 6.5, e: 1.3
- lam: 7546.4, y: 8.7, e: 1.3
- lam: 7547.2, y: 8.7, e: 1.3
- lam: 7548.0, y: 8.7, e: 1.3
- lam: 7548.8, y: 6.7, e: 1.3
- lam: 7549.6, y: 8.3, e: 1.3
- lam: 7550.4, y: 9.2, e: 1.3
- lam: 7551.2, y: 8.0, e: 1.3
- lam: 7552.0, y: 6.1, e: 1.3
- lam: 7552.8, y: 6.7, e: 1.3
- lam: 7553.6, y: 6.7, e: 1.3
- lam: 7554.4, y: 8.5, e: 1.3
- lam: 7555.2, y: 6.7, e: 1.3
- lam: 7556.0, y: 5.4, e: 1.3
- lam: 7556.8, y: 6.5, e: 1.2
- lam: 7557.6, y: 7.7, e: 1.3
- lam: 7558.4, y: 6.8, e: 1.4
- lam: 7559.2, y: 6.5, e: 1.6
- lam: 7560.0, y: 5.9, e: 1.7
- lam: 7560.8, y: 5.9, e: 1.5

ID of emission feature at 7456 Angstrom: H-alpha 6563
